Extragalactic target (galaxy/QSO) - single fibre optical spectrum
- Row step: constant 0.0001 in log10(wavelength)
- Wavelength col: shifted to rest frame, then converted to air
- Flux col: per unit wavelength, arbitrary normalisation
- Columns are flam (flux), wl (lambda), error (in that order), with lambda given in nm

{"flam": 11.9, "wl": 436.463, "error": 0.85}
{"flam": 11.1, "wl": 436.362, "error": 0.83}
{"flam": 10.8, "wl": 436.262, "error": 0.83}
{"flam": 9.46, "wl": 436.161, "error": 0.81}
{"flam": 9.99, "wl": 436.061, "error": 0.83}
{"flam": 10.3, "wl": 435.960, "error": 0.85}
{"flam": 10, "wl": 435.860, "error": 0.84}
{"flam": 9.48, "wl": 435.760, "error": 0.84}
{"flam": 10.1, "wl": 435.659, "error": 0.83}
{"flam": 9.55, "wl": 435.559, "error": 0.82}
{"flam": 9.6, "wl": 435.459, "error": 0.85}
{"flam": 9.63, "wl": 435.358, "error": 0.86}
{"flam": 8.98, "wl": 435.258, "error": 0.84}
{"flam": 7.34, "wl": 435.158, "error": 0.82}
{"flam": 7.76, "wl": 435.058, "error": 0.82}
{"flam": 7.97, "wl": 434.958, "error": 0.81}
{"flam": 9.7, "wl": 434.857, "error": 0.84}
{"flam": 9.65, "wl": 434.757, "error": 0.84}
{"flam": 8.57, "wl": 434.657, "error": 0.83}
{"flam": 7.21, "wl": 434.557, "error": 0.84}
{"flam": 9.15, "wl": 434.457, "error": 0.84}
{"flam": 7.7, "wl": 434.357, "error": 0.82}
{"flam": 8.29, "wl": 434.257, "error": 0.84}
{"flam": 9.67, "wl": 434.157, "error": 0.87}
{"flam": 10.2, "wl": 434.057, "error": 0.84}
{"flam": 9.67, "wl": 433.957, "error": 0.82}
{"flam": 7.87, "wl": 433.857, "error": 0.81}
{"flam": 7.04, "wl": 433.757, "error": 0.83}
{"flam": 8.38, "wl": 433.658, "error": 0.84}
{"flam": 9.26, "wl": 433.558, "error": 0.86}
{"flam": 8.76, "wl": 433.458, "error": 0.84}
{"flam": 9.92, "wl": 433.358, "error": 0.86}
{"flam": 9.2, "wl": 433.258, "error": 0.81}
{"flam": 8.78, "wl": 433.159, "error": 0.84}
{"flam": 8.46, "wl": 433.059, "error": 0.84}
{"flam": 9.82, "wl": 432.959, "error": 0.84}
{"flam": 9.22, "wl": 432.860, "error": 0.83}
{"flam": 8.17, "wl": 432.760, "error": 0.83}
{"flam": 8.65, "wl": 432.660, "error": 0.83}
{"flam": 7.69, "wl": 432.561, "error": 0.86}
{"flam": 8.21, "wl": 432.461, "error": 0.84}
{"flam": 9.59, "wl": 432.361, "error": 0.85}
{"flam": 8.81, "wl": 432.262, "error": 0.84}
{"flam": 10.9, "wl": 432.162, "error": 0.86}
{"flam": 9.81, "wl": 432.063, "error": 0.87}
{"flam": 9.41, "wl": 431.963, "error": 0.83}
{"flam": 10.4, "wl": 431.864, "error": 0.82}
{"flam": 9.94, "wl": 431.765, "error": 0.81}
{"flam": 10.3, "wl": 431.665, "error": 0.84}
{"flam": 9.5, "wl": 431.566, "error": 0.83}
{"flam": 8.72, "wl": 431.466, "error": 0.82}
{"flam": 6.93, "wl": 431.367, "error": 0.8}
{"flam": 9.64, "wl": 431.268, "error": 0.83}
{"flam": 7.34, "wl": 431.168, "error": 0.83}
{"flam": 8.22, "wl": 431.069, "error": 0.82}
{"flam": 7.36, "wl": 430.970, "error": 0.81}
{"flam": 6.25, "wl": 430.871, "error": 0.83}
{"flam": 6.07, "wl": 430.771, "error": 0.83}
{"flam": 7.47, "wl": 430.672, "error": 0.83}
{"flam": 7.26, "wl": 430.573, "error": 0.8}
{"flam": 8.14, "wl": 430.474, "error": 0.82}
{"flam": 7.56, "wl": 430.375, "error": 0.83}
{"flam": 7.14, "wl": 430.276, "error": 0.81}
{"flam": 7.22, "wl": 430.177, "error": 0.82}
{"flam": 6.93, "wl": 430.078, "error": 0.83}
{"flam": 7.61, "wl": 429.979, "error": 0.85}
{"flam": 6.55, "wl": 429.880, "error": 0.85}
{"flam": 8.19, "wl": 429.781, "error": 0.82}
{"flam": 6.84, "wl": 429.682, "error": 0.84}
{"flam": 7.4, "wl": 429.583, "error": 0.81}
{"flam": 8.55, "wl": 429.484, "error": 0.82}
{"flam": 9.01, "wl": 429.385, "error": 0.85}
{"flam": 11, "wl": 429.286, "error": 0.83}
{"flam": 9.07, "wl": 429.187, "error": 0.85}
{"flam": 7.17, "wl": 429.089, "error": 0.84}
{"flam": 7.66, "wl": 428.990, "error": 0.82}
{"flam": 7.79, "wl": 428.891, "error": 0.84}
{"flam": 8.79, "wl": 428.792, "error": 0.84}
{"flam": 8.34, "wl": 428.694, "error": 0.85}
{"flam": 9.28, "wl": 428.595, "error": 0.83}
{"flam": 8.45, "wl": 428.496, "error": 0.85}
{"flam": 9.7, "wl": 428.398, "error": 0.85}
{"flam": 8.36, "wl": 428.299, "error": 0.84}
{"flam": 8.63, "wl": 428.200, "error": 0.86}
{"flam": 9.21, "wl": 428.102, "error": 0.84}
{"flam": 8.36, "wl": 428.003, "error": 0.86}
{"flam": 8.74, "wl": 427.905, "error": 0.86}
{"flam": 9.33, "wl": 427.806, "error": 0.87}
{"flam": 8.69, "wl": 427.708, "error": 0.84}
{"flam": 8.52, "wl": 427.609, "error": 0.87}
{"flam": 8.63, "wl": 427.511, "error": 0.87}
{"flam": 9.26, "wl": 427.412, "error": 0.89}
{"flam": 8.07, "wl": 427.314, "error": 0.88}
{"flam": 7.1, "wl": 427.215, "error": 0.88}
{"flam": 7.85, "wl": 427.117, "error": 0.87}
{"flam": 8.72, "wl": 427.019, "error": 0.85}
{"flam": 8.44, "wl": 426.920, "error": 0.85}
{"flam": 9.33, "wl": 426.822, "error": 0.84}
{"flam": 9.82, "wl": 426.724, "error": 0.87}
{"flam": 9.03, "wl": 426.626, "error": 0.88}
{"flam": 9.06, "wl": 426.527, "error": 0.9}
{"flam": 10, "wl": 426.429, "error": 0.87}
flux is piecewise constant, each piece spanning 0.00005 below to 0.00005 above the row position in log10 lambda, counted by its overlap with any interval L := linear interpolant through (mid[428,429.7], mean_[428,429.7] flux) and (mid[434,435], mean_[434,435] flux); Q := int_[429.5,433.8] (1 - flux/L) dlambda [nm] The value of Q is 0.17 nm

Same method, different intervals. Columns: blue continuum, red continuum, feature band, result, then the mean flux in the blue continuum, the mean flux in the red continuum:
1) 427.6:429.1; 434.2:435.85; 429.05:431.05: 0.232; 8.6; 8.83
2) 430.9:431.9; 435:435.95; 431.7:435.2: 0.031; 8.76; 9.21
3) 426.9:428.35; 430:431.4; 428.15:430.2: -0.067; 8.52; 7.41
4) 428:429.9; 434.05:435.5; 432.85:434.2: -0.055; 8.45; 8.71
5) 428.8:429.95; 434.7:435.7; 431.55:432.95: -0.127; 8.12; 9.02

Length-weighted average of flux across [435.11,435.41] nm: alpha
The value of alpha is 8.65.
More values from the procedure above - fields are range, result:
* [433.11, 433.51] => 9.17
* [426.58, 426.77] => 9.44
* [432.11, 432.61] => 9.04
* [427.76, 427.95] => 9.01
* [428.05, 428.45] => 8.97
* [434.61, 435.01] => 8.96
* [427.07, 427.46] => 8.07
